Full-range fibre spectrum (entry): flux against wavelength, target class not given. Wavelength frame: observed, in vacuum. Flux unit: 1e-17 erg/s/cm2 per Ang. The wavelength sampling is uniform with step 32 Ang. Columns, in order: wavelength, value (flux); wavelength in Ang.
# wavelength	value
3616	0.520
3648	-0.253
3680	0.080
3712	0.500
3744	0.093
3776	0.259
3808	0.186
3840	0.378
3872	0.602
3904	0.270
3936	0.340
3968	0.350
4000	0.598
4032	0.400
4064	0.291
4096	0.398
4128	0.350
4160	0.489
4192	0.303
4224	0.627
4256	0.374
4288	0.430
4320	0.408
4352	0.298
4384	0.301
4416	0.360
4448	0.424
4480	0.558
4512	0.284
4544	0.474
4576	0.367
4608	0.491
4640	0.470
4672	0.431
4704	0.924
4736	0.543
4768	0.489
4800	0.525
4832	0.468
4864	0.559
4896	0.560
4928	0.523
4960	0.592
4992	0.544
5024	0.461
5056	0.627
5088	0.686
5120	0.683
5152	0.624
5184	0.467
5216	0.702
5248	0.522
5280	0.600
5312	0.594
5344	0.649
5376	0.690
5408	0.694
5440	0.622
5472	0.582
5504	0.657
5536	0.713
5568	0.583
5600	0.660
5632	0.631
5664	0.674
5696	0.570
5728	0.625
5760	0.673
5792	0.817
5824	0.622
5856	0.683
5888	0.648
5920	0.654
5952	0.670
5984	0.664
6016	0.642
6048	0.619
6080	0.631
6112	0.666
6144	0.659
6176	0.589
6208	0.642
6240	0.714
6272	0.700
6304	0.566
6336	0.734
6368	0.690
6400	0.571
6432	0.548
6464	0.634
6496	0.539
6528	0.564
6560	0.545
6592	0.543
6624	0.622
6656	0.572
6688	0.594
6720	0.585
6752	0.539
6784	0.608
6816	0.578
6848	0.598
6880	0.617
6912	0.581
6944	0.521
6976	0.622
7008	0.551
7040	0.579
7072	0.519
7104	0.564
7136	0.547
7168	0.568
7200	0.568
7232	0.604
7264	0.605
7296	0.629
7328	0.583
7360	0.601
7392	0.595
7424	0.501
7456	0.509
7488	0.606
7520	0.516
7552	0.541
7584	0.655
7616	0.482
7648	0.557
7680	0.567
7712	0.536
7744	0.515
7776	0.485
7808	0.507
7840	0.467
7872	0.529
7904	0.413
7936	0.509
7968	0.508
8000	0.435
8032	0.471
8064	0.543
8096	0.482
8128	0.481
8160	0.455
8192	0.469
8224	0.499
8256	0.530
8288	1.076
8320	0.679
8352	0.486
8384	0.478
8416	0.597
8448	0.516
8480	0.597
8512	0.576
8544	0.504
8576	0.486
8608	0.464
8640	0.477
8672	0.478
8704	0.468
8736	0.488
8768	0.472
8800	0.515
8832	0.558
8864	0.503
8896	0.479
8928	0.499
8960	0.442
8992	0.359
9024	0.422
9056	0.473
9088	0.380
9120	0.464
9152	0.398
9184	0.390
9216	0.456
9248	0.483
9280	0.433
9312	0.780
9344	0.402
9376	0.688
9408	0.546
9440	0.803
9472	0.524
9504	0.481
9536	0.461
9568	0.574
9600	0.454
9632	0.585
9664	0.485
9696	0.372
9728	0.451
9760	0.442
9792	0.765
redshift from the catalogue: 0.263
